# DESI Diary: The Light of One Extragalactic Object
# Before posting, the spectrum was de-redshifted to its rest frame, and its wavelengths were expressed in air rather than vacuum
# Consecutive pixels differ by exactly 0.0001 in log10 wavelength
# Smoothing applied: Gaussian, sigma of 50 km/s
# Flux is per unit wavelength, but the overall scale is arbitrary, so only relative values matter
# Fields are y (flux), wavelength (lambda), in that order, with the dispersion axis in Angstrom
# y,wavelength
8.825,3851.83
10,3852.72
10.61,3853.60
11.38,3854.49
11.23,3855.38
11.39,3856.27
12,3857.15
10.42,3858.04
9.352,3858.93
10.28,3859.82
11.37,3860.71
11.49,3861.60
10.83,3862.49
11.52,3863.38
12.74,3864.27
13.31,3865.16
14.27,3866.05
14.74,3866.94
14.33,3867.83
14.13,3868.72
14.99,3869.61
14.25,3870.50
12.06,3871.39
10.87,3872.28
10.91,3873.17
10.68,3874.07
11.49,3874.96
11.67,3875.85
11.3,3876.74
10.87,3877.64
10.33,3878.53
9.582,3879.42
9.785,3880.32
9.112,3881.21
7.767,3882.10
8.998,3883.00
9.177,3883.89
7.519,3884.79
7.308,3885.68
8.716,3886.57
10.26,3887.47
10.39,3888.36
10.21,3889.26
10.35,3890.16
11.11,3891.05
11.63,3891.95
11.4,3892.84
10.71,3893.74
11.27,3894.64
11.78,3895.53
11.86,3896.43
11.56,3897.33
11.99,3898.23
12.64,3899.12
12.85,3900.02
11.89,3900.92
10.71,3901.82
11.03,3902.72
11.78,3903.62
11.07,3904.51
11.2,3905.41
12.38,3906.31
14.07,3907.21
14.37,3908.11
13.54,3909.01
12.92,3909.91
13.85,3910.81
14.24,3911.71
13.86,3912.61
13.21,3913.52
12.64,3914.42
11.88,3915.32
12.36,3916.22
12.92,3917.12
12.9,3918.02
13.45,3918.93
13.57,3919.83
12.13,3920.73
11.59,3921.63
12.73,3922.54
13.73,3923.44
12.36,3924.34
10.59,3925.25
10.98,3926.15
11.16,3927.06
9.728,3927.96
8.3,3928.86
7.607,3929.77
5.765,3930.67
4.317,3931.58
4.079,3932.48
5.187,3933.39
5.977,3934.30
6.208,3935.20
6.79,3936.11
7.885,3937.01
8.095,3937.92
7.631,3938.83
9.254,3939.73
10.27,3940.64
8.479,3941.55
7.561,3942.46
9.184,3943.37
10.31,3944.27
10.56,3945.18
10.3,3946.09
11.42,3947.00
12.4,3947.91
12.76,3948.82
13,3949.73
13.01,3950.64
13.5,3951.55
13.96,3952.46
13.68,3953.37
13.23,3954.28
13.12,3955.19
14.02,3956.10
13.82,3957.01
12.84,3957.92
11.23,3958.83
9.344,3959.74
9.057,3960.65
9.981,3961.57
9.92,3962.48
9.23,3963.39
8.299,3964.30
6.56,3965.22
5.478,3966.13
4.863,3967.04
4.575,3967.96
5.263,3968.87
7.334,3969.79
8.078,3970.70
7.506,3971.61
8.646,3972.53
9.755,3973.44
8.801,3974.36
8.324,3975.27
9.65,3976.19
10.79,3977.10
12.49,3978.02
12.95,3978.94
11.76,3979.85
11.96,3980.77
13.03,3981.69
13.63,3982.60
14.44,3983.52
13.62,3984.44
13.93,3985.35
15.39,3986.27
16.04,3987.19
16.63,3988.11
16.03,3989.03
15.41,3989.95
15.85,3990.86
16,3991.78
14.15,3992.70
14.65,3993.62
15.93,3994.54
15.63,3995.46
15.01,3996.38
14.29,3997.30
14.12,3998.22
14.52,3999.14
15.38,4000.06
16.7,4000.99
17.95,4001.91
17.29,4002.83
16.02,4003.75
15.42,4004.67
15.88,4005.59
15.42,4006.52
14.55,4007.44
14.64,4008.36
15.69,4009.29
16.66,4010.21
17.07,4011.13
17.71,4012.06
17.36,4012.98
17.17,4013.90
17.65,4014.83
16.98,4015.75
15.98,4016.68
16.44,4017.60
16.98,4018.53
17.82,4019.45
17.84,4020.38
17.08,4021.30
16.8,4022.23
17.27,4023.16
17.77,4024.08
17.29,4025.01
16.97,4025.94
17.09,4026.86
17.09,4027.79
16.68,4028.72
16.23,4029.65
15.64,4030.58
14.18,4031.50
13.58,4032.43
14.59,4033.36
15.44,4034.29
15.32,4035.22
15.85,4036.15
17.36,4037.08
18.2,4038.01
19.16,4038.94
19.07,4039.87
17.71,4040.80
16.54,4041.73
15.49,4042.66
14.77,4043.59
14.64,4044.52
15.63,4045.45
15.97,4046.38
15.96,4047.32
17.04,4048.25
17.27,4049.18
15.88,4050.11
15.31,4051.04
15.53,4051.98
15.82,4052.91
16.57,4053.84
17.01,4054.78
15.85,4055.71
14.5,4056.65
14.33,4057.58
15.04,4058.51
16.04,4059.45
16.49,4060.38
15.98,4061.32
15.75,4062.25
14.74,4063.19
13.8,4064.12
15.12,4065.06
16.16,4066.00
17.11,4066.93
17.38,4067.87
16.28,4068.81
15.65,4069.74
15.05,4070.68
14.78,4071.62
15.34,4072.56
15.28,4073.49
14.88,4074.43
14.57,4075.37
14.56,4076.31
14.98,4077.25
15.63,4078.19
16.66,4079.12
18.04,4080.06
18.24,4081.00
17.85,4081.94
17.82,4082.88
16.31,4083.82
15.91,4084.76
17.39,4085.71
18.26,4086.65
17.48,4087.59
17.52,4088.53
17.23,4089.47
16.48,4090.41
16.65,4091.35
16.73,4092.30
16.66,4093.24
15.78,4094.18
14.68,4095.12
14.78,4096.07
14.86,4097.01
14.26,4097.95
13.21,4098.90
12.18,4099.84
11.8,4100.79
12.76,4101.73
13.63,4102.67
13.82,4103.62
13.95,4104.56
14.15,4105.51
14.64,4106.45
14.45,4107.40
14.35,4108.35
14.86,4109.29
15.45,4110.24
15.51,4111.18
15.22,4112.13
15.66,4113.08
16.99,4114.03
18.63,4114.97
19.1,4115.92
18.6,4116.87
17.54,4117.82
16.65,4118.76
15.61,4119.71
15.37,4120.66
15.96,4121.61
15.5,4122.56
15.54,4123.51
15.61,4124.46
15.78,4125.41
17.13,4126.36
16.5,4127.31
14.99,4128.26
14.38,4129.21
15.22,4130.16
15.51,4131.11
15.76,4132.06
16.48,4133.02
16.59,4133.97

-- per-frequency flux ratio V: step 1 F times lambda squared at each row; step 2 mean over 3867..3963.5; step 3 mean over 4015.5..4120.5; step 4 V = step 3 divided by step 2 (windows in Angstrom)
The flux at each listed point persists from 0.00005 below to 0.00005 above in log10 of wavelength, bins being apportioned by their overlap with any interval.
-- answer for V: 1.6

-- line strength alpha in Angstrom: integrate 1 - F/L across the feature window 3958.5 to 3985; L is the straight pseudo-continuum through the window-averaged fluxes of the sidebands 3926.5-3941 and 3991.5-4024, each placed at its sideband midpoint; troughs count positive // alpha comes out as 5.4 Angstrom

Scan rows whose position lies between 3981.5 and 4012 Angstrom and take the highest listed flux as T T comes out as 17.95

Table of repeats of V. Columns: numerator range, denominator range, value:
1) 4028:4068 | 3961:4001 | 1.39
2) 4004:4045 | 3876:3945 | 1.66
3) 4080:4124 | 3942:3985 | 1.61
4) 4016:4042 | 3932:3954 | 1.80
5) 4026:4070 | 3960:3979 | 1.99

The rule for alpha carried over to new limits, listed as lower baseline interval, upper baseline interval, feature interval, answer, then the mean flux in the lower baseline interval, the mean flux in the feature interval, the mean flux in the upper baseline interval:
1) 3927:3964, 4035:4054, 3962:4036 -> -2.5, 9.84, 14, 16.4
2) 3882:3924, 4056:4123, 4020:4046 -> -3.5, 11.7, 16.5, 15.7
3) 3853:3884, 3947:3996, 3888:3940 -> 3.0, 11.4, 10.9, 11.7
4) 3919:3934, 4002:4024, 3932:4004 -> 9.5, 9.67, 11.4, 16.6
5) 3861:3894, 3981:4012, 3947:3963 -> 1.9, 11.1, 12.3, 15.4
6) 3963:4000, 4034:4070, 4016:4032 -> -2.6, 11.8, 16.8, 16.1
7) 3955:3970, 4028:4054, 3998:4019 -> -4.9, 9.07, 16.3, 16.1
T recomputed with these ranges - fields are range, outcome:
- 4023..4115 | 19.16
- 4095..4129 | 19.1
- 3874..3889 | 11.67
